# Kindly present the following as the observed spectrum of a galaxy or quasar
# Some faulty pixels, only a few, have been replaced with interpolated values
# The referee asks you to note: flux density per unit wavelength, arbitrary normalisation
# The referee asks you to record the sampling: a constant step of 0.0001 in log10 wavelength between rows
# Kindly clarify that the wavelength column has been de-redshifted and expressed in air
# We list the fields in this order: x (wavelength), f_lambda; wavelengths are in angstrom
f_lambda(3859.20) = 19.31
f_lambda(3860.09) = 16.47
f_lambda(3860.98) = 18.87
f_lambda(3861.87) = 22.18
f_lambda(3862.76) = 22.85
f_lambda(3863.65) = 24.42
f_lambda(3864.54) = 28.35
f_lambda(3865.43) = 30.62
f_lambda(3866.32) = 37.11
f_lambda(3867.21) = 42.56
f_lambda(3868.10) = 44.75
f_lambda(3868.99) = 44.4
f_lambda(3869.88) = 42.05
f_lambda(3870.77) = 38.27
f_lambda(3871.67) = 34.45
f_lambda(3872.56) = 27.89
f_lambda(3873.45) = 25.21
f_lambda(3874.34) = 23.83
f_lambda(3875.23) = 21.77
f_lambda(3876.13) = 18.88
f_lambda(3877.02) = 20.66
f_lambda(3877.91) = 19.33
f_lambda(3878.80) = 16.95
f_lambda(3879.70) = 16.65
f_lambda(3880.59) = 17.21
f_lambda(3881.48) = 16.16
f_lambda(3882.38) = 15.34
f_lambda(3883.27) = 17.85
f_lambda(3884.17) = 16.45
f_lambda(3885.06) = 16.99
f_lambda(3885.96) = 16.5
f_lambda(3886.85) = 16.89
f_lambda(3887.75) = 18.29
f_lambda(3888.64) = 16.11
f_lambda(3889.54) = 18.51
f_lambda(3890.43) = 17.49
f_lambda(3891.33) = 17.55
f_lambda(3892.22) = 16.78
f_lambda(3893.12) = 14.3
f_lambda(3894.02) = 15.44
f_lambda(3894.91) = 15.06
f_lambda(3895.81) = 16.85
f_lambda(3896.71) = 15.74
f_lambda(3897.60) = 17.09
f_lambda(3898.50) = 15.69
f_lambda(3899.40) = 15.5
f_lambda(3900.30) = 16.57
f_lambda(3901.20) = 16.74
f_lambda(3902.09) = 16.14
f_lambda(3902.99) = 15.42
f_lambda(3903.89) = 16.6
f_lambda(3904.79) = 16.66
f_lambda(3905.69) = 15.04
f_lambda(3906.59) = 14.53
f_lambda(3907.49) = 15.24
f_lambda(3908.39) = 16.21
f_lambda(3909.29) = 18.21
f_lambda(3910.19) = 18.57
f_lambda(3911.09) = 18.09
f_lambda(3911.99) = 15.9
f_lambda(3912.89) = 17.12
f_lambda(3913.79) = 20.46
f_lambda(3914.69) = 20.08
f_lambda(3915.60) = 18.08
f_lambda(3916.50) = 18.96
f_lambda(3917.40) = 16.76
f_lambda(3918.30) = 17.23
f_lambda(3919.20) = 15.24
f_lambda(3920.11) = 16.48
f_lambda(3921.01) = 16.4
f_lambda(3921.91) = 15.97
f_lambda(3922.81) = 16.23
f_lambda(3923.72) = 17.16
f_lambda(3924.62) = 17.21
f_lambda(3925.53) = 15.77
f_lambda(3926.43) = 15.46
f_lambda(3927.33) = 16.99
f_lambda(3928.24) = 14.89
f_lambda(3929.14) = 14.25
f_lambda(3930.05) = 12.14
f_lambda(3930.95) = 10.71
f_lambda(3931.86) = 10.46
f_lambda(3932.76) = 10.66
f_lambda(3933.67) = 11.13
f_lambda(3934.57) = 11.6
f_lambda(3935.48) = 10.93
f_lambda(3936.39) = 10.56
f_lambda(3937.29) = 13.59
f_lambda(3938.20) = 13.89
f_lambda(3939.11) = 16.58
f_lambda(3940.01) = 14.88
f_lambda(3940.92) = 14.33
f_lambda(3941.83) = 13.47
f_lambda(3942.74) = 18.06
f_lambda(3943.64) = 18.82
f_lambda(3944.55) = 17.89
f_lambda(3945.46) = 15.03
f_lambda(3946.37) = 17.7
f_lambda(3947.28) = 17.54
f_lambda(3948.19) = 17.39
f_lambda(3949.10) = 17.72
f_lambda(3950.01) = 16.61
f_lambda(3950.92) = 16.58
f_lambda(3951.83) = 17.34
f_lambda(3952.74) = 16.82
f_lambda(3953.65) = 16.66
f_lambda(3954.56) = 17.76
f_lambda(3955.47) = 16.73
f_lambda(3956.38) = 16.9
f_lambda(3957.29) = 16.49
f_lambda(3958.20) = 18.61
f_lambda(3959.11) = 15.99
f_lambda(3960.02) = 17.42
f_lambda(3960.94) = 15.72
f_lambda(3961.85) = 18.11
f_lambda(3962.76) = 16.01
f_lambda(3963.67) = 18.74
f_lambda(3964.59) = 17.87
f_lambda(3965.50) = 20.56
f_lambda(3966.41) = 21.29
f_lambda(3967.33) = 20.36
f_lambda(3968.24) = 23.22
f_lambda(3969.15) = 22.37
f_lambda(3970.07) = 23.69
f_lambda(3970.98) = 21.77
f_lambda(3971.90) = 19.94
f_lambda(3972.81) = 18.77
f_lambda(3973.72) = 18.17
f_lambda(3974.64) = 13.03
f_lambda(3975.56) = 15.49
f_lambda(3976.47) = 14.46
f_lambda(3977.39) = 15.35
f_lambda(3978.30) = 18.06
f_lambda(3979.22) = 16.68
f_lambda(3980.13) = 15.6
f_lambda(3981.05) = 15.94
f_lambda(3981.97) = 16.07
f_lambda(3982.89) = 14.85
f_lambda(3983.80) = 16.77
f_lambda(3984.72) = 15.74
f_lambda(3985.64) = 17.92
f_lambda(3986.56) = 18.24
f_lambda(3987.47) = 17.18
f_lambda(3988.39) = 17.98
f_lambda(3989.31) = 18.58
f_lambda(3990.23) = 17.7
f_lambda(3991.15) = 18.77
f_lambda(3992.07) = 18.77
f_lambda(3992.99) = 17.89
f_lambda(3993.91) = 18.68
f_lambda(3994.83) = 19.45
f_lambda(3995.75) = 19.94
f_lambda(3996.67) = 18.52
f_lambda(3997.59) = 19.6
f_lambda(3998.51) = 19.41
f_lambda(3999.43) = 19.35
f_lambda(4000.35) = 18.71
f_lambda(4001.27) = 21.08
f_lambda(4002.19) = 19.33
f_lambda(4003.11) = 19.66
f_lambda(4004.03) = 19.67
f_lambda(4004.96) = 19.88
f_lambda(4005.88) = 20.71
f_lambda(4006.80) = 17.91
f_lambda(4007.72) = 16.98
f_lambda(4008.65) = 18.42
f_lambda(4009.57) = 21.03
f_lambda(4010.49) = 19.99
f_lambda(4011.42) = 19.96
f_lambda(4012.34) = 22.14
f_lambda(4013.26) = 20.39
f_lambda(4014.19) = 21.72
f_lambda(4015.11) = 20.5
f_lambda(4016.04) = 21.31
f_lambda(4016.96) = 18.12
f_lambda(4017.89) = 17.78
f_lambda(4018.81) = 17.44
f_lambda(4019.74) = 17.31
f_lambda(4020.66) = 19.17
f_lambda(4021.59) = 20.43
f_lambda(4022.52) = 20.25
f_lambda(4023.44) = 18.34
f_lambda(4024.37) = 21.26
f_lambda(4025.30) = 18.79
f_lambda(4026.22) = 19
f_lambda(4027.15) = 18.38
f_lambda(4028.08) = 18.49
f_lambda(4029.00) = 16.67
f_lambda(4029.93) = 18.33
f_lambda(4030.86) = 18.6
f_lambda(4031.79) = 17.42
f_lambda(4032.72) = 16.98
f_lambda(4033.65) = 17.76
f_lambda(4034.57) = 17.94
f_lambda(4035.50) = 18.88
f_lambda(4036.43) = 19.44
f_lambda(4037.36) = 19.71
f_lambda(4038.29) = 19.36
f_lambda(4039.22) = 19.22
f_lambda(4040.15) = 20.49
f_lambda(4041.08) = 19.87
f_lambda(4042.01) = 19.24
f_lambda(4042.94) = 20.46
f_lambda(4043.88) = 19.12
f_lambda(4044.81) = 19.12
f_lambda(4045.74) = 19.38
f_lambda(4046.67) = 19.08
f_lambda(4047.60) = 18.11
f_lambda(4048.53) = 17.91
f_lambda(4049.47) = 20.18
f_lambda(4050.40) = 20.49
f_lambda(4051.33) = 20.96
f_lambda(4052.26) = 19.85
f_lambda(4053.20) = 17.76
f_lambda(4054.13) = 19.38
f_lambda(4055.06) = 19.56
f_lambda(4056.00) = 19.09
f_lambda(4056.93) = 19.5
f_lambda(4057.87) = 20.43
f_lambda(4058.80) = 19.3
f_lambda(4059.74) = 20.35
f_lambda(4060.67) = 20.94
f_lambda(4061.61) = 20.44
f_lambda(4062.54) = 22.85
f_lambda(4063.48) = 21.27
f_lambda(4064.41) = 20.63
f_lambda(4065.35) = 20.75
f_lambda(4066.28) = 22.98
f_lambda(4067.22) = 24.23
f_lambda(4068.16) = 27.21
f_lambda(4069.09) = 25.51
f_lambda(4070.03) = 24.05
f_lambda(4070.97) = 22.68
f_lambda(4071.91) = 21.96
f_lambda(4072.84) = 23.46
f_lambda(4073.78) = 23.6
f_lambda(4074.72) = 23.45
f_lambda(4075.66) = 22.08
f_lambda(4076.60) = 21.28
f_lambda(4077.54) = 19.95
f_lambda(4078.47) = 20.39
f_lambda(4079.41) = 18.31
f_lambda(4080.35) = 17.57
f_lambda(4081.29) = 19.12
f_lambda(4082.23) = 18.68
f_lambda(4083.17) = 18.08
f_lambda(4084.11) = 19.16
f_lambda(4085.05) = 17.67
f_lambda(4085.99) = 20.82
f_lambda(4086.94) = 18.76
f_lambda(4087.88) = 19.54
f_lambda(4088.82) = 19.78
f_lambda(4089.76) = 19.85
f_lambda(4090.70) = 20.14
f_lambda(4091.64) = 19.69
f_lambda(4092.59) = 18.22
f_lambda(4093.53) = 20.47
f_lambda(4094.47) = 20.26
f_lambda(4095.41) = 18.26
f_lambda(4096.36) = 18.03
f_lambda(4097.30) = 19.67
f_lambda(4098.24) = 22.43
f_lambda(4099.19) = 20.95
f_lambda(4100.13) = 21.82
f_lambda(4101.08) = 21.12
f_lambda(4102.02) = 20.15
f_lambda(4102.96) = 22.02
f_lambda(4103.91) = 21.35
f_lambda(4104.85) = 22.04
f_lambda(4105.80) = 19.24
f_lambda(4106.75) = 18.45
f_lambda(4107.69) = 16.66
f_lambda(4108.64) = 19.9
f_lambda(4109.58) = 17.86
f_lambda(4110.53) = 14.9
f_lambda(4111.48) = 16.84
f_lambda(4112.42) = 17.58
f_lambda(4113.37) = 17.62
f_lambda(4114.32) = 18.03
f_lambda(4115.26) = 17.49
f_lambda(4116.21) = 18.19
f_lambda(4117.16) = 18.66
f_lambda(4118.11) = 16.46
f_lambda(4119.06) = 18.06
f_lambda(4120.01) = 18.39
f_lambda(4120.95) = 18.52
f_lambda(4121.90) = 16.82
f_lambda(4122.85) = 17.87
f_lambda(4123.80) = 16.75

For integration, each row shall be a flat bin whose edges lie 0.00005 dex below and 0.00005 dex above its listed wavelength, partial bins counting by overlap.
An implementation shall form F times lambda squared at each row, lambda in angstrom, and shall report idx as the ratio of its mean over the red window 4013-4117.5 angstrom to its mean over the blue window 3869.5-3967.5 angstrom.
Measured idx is 1.2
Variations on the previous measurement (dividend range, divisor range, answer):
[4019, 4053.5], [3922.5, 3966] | 1.27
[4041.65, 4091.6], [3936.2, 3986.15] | 1.26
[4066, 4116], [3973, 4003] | 1.20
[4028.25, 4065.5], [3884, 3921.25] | 1.24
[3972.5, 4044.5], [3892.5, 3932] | 1.20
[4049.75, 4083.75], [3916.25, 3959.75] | 1.44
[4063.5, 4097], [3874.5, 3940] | 1.40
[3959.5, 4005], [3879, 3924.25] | 1.14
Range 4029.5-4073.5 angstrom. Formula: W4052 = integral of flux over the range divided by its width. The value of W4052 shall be 20.3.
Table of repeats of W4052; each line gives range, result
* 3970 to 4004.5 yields 18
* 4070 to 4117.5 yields 19.7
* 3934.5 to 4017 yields 17.9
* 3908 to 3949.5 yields 15.7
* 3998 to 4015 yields 19.8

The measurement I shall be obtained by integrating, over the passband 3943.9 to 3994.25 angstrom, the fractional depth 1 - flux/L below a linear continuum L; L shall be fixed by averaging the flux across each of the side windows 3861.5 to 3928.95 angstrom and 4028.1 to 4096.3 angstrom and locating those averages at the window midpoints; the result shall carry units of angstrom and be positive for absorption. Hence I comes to 5.82 angstrom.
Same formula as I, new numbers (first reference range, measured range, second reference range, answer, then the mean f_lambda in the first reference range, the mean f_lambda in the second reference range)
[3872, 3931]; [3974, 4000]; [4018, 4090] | 1.9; 17.2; 19.9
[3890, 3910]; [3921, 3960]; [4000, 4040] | 4.1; 16.2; 19.2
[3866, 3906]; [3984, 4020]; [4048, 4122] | 2.4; 21.1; 20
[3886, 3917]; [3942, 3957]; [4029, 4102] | 0.5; 16.8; 20.1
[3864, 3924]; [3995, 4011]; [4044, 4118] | 0.5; 20.2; 20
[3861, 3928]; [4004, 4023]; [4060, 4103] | 0.9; 20.1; 20.9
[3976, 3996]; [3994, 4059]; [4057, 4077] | 1.4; 17.3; 22.3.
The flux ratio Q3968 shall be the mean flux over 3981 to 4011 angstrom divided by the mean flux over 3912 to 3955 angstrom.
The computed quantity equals 1.2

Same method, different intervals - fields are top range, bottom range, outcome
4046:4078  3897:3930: 1.28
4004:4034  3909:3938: 1.24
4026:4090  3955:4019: 1.08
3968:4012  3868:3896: 0.86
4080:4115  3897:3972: 1.16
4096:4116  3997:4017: 0.97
